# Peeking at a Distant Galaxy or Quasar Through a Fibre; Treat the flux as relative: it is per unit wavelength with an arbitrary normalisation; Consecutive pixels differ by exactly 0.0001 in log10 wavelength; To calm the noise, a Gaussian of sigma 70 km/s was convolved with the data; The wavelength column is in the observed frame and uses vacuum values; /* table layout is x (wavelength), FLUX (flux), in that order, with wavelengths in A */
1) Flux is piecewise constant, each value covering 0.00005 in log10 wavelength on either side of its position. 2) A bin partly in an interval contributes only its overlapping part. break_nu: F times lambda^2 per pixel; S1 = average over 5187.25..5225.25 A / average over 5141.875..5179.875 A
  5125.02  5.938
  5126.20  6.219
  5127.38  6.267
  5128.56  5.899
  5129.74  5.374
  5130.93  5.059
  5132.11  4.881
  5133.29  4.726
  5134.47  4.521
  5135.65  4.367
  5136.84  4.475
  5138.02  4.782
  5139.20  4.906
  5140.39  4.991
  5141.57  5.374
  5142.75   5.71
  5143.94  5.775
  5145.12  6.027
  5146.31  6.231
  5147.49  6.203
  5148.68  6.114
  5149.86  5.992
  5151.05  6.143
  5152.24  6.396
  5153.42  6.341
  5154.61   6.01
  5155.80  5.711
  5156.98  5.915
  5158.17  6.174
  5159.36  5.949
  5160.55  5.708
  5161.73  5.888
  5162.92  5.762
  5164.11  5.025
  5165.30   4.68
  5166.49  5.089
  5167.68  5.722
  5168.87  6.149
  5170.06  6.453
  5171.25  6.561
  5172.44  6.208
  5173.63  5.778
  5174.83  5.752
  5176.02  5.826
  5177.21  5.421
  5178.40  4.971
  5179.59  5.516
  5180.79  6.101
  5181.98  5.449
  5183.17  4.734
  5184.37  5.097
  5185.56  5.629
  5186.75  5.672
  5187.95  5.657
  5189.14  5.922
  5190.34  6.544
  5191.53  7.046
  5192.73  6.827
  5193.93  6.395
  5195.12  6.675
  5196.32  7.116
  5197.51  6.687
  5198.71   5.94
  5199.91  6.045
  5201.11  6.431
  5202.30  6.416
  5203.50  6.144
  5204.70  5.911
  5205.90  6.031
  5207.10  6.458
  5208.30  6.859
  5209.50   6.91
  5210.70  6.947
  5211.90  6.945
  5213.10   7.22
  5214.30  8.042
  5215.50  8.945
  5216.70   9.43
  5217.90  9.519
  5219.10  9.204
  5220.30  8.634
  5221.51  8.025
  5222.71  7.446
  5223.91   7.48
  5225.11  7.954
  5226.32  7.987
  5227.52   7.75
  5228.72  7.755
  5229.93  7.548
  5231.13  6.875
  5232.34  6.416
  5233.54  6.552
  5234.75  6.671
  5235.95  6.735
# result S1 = 1.24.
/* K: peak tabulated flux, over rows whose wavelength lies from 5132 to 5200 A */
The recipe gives 7.116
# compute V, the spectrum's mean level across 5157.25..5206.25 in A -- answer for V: 5.93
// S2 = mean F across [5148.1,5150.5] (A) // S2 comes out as 6.06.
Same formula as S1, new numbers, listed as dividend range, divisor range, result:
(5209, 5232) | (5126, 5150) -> 1.51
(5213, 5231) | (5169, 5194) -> 1.42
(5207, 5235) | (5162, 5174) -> 1.36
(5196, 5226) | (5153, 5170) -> 1.30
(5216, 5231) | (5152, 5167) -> 1.46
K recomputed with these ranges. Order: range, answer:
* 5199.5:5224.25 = 9.519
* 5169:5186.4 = 6.561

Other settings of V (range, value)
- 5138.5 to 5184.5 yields 5.74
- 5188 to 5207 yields 6.39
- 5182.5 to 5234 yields 6.97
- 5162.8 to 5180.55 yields 5.66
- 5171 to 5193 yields 5.8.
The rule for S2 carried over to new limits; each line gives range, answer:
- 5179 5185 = 5.38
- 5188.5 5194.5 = 6.54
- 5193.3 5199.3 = 6.57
